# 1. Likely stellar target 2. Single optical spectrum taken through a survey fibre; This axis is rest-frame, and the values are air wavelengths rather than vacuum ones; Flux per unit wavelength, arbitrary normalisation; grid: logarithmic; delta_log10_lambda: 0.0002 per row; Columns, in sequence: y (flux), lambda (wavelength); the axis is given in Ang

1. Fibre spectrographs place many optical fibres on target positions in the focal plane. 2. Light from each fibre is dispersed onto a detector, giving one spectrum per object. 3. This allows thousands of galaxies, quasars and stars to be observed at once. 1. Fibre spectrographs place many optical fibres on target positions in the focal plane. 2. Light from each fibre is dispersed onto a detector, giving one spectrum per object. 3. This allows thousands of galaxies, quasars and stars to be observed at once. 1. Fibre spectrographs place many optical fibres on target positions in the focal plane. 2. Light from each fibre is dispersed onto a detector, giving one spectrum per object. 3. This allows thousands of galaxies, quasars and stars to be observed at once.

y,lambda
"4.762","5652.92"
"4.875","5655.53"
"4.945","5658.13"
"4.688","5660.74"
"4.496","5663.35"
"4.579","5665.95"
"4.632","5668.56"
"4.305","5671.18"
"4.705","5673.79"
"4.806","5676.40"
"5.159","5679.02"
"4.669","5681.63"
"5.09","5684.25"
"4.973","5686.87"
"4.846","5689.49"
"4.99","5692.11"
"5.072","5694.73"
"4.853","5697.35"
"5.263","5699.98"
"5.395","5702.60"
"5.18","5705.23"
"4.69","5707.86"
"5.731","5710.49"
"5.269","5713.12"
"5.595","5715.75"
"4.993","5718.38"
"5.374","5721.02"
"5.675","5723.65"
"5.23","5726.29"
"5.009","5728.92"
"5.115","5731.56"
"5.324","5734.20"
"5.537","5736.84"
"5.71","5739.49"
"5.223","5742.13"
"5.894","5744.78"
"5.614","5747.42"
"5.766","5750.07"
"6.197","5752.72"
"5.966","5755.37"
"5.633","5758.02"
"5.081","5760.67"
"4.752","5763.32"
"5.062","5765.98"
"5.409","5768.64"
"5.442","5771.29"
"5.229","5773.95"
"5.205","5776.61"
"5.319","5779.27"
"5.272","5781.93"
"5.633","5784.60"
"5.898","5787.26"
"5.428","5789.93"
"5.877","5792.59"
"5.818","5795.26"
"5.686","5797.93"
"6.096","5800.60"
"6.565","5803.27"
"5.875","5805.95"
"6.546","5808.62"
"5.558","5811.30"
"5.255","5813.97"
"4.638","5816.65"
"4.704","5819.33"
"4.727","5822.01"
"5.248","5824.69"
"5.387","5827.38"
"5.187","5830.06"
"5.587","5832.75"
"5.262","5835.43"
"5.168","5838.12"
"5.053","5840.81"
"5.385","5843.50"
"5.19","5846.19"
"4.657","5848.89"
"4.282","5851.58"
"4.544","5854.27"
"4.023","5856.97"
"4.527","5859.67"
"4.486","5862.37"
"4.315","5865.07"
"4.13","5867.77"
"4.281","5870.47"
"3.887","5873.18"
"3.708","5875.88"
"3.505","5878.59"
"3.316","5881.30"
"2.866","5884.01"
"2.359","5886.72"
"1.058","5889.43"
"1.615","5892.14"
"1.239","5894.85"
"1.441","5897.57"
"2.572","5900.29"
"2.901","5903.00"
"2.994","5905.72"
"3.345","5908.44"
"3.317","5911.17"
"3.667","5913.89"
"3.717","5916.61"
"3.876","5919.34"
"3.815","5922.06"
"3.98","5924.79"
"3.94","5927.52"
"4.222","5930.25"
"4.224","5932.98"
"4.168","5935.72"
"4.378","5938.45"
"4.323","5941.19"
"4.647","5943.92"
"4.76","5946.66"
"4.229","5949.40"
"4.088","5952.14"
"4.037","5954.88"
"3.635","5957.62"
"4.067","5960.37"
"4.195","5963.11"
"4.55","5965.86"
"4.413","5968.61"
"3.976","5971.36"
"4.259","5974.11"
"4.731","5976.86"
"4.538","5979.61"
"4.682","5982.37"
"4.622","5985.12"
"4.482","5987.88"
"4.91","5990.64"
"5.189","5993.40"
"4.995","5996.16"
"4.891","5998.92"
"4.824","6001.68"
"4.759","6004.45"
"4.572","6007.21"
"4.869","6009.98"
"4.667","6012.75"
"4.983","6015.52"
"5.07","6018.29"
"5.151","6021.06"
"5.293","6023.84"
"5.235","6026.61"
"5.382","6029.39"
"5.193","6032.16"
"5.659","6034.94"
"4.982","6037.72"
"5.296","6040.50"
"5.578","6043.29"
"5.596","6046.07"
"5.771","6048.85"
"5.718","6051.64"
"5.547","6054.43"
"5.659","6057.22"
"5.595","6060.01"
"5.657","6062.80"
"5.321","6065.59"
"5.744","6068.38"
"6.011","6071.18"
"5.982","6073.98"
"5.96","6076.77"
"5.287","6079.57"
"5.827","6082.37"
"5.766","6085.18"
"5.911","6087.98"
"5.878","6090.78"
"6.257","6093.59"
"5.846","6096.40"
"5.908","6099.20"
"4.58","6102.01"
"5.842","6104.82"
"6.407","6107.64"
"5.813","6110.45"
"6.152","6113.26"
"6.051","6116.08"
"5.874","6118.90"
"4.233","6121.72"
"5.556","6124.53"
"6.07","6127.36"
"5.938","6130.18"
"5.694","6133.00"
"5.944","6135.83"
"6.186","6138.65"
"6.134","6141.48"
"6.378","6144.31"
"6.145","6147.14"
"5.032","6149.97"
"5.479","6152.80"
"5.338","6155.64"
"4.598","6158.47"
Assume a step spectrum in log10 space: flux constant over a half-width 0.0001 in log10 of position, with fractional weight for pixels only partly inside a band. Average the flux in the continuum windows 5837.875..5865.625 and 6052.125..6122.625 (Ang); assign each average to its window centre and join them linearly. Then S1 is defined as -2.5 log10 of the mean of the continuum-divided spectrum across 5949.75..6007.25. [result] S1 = 0.17 mag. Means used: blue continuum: 4.68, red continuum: 5.73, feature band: 4.49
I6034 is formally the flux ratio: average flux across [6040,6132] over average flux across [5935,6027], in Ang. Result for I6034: 1.25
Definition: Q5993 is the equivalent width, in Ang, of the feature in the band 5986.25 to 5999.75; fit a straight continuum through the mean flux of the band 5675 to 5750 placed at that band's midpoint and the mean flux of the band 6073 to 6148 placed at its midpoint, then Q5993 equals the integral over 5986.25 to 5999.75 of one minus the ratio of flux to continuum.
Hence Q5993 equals 1.8 Ang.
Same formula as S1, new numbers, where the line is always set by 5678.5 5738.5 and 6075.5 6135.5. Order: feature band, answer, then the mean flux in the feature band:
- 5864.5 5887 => 0.44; 3.63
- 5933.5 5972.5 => 0.29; 4.25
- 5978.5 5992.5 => 0.19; 4.67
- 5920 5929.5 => 0.36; 3.93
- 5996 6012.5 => 0.17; 4.8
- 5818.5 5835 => 0.04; 5.16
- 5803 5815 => -0.12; 5.92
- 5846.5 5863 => 0.20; 4.46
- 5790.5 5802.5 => -0.11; 5.88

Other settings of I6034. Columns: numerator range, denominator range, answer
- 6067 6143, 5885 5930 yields 2.00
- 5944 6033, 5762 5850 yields 0.86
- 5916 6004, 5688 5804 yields 0.80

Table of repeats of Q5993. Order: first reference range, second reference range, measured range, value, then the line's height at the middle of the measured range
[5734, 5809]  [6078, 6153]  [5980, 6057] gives 8.47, 5.74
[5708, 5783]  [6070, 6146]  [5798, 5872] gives 5.91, 5.51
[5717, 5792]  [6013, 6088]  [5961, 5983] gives 4.37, 5.49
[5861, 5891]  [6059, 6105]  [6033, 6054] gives -0.83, 5.3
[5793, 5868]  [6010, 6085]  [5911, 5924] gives 3.83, 5.28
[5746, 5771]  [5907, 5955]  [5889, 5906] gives 9.27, 4.32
